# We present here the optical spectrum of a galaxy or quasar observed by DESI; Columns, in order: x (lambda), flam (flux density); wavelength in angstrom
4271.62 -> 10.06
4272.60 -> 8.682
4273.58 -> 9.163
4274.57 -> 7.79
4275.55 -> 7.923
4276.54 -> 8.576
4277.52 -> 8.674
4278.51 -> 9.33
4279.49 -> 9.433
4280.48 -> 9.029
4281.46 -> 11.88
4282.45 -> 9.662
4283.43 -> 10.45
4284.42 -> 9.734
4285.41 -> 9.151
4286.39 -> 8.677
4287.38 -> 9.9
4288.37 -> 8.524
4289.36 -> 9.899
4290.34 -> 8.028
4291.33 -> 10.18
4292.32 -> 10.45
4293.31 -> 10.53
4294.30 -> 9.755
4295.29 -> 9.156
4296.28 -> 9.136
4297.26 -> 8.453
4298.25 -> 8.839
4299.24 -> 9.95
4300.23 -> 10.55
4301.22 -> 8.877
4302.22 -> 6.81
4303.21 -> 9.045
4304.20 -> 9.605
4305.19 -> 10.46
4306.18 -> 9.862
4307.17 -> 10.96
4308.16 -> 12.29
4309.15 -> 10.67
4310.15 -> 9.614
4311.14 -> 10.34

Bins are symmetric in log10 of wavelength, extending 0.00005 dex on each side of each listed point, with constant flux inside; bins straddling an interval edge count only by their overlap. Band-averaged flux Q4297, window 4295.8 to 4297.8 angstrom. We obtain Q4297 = 8.83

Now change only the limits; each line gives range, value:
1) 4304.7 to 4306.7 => 10.2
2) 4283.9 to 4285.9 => 9.44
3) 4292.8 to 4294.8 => 10.1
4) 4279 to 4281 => 9.29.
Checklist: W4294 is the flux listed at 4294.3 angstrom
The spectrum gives 9.755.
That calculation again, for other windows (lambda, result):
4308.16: 12.29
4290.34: 8.028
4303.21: 9.045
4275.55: 7.923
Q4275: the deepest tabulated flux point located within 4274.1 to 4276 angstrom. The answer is 7.79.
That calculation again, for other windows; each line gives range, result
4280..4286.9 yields 8.677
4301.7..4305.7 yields 6.81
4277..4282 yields 8.674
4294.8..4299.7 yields 8.453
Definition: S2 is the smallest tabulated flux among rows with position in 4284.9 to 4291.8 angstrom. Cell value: 8.028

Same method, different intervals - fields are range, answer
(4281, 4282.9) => 9.662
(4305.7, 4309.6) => 9.862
